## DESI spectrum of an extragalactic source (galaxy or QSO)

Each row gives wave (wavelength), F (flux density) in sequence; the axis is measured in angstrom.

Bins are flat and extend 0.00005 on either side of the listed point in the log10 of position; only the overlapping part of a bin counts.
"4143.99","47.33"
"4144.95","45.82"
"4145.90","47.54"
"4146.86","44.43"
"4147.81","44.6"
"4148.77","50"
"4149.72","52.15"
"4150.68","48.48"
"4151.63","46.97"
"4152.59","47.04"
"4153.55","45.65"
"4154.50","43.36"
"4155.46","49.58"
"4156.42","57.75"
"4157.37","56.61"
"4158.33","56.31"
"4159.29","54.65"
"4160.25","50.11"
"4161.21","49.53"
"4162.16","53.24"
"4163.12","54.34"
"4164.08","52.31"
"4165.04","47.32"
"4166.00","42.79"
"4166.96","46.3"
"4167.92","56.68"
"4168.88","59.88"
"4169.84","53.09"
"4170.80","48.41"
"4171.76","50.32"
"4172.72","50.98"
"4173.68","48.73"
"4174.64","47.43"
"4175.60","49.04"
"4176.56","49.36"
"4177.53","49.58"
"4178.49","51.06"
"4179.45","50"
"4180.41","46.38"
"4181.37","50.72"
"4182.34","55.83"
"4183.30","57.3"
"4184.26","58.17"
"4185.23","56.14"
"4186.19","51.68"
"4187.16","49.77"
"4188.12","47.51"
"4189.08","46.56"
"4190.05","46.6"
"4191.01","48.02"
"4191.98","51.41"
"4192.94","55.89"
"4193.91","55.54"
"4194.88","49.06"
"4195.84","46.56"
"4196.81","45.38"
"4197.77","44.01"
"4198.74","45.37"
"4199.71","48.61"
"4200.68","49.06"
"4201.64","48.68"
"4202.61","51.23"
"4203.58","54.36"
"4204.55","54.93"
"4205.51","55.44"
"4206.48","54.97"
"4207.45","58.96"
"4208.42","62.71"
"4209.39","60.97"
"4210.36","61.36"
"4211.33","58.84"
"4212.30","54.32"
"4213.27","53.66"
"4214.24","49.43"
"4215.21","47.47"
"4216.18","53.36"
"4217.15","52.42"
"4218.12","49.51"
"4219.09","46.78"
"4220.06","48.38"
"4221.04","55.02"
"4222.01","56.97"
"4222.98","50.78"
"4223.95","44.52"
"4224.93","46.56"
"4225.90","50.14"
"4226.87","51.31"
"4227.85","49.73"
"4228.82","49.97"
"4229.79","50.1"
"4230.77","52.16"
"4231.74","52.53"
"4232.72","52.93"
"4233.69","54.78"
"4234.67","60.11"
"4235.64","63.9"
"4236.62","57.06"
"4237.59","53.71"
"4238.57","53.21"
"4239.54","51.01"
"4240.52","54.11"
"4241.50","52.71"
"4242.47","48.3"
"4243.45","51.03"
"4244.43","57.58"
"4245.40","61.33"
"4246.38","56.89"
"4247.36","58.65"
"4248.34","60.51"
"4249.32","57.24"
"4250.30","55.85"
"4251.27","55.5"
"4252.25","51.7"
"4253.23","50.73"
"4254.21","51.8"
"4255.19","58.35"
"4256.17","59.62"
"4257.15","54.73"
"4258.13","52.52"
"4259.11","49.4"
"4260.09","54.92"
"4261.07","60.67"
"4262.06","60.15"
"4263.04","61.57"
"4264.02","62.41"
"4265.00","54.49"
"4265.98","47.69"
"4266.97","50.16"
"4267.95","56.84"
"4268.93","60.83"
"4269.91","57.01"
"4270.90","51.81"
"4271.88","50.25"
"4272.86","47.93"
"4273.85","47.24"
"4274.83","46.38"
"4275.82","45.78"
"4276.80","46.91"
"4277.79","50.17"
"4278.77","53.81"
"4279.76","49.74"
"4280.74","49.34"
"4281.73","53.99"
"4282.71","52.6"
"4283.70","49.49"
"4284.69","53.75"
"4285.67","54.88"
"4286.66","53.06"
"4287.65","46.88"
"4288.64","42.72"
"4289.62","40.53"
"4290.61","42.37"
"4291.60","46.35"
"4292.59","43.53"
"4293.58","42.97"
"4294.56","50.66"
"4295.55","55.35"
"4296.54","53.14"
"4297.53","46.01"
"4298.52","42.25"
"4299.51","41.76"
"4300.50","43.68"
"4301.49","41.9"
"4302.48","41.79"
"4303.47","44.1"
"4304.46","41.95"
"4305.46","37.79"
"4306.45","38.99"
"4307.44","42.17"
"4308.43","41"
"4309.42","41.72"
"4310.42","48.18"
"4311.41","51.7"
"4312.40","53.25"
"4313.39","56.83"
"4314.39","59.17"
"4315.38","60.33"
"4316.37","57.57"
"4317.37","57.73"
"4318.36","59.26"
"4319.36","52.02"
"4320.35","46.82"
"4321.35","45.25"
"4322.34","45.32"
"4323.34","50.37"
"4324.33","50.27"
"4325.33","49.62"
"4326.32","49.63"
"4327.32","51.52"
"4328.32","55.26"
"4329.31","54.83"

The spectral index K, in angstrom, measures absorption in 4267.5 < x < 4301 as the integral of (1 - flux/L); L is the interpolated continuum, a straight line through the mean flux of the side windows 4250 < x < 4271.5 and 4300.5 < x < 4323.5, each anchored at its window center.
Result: 1.99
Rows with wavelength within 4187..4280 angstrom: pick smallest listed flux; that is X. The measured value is 44.01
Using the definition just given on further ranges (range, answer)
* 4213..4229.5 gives 44.52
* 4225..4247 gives 48.3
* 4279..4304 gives 40.53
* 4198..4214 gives 45.37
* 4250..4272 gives 47.69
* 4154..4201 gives 42.79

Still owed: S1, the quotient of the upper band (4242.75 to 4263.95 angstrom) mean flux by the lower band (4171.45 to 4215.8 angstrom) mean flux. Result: 1.09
